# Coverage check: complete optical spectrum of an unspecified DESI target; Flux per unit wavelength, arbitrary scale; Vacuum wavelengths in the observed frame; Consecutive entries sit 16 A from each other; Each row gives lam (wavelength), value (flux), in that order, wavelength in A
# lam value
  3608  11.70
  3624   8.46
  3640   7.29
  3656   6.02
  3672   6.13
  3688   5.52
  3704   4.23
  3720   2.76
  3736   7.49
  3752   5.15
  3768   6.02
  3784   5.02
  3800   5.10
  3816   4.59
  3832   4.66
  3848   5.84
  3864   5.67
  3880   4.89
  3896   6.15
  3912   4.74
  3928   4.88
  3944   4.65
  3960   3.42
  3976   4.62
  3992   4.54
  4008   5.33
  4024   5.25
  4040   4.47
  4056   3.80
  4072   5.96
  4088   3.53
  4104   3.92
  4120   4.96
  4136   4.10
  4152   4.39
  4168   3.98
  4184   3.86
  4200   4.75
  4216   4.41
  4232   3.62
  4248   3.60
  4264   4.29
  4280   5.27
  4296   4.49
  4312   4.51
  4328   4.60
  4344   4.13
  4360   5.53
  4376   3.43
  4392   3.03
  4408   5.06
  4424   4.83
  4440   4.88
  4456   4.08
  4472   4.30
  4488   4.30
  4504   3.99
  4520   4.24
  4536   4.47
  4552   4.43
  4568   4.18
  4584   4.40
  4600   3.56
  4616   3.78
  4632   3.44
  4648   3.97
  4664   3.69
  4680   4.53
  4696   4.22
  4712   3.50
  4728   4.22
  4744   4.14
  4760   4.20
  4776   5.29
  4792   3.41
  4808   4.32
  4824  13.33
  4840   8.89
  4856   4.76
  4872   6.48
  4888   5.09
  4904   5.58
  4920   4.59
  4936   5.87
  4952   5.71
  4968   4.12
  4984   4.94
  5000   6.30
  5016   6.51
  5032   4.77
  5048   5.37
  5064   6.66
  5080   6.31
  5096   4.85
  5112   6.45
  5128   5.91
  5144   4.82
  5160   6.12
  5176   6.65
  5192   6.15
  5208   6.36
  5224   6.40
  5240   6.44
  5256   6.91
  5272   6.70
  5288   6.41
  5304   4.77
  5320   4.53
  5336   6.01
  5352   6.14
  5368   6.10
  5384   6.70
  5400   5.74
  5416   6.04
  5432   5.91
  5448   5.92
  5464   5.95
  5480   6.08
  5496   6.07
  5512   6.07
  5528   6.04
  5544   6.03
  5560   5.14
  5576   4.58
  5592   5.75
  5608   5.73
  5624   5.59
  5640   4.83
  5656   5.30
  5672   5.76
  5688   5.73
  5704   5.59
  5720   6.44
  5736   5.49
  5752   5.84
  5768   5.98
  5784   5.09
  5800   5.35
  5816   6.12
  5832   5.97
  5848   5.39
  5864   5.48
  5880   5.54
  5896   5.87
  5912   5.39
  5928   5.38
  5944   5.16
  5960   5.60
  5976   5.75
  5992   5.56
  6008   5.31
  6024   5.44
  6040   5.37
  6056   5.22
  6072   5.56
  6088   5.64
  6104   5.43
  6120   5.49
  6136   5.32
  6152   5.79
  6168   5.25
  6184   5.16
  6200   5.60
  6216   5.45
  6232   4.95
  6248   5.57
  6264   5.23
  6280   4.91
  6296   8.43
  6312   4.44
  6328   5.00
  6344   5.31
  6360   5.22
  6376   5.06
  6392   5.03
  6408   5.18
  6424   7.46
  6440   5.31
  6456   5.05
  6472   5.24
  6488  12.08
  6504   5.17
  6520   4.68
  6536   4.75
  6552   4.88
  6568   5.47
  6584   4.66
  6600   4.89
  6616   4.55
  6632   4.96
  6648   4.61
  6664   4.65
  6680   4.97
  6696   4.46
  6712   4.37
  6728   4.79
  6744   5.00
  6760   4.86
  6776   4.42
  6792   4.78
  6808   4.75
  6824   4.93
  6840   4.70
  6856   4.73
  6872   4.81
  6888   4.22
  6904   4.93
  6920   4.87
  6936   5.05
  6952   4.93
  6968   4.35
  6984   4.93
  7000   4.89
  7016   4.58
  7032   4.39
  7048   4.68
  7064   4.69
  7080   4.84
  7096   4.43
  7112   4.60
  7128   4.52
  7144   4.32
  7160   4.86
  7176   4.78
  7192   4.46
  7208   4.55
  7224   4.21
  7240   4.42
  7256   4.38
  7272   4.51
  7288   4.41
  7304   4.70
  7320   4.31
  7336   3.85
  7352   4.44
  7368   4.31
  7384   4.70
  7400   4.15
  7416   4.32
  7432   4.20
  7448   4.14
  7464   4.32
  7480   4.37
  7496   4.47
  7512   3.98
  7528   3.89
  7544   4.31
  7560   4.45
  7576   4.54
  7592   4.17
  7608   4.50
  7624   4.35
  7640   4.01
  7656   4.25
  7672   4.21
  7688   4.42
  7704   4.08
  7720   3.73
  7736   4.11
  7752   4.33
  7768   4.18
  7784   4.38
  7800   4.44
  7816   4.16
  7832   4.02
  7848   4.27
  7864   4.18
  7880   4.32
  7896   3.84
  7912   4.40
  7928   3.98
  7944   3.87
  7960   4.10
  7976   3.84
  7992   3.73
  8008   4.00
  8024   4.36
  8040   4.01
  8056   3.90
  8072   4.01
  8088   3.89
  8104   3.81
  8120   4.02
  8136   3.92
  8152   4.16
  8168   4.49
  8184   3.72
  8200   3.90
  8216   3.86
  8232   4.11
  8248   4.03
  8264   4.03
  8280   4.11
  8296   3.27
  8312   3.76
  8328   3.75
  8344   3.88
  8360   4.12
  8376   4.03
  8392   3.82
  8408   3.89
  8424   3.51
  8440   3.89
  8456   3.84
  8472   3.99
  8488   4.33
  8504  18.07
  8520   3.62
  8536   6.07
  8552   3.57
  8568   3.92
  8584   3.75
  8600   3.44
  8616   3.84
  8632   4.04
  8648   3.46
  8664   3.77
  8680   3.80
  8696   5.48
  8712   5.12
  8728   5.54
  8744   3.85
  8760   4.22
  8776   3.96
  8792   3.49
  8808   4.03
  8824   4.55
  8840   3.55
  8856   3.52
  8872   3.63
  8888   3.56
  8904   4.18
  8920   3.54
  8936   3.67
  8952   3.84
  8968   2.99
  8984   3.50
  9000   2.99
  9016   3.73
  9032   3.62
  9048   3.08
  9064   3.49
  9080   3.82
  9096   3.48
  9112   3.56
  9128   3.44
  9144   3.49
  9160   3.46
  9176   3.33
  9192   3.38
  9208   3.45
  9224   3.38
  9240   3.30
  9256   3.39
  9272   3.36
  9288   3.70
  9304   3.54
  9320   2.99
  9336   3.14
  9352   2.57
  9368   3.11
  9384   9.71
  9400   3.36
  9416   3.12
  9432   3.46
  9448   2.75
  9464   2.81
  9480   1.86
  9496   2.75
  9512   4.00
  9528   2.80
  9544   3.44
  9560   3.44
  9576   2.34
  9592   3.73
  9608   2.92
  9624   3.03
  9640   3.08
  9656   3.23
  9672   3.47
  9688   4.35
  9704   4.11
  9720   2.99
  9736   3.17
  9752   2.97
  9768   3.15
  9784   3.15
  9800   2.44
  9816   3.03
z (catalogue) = 0.30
